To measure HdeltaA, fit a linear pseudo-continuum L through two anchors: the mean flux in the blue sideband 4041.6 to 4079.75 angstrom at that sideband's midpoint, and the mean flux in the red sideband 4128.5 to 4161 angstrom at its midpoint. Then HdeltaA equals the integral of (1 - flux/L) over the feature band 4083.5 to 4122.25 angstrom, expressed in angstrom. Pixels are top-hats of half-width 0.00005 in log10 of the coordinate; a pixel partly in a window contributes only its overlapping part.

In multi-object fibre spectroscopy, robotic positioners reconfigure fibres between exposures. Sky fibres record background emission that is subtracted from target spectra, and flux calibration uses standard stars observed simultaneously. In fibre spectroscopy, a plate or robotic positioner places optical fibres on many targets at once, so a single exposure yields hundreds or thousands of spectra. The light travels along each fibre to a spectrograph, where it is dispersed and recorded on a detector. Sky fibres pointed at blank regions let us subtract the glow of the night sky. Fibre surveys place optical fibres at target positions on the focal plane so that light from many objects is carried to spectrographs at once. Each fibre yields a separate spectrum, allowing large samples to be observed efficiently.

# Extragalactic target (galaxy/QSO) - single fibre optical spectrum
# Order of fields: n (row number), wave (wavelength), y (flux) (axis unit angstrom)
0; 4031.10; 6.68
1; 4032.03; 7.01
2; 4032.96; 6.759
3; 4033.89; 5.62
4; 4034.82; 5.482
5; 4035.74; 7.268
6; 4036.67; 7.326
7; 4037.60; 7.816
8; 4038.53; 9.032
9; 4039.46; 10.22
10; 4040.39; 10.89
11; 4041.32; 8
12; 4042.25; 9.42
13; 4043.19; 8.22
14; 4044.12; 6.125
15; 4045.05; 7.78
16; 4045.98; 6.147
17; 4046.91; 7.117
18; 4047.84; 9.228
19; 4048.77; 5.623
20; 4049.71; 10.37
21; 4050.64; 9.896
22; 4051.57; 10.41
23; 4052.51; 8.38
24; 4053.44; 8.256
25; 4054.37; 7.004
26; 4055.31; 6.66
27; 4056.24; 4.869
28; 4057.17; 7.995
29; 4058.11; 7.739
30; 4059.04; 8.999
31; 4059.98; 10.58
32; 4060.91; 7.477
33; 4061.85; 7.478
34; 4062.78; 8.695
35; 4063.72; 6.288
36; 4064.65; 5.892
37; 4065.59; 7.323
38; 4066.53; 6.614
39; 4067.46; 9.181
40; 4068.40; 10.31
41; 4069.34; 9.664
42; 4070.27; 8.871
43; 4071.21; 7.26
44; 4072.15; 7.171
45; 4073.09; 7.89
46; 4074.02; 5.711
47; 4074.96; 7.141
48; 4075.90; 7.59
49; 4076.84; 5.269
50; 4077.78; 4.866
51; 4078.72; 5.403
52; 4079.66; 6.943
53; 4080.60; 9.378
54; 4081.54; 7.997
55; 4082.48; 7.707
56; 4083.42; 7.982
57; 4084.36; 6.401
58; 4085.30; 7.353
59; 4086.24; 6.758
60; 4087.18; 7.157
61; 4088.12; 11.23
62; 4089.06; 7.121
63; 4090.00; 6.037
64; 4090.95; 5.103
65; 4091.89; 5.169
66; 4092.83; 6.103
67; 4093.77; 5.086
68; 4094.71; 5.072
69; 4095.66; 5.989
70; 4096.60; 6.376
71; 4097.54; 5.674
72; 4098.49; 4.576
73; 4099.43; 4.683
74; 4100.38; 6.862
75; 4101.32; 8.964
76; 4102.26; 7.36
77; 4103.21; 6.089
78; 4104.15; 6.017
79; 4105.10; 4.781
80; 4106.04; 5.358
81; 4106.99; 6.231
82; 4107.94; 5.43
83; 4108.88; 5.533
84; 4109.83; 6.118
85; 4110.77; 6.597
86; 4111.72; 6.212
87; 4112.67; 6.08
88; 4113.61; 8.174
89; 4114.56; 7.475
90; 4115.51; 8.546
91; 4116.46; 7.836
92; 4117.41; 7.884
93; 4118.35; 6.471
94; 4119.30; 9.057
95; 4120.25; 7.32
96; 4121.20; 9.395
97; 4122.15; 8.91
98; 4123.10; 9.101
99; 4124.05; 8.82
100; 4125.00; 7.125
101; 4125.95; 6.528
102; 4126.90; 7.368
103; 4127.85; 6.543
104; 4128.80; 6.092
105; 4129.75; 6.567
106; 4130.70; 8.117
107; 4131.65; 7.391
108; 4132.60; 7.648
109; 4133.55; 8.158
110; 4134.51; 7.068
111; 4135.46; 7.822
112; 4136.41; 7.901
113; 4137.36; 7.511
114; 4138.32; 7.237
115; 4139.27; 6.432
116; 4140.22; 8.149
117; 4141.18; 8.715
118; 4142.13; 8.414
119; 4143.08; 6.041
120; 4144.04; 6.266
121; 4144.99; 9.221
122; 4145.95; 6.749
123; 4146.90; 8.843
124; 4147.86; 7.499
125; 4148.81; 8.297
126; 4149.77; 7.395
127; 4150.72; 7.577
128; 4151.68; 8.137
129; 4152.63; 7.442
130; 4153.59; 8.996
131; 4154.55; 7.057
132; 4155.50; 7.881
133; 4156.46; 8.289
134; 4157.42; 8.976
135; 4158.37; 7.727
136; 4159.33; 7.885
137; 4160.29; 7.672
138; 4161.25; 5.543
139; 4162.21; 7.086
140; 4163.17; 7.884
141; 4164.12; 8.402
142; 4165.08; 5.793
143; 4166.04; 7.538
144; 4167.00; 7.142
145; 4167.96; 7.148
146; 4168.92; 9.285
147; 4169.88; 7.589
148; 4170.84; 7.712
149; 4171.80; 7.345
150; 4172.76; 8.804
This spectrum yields 4.9 angstrom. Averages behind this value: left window 7.66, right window 7.68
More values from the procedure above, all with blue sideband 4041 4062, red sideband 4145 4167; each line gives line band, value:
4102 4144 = 3.1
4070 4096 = 3.5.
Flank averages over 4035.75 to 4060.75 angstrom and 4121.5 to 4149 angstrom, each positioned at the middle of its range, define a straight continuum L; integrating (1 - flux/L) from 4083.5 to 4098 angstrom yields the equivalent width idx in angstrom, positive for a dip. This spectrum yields 2.6 angstrom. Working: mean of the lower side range 8.21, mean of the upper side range 7.61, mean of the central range 6.49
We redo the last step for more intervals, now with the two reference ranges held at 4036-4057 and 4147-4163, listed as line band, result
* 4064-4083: 1.5 angstrom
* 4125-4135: 0.9 angstrom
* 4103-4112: 2.4 angstrom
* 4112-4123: -0.1 angstrom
